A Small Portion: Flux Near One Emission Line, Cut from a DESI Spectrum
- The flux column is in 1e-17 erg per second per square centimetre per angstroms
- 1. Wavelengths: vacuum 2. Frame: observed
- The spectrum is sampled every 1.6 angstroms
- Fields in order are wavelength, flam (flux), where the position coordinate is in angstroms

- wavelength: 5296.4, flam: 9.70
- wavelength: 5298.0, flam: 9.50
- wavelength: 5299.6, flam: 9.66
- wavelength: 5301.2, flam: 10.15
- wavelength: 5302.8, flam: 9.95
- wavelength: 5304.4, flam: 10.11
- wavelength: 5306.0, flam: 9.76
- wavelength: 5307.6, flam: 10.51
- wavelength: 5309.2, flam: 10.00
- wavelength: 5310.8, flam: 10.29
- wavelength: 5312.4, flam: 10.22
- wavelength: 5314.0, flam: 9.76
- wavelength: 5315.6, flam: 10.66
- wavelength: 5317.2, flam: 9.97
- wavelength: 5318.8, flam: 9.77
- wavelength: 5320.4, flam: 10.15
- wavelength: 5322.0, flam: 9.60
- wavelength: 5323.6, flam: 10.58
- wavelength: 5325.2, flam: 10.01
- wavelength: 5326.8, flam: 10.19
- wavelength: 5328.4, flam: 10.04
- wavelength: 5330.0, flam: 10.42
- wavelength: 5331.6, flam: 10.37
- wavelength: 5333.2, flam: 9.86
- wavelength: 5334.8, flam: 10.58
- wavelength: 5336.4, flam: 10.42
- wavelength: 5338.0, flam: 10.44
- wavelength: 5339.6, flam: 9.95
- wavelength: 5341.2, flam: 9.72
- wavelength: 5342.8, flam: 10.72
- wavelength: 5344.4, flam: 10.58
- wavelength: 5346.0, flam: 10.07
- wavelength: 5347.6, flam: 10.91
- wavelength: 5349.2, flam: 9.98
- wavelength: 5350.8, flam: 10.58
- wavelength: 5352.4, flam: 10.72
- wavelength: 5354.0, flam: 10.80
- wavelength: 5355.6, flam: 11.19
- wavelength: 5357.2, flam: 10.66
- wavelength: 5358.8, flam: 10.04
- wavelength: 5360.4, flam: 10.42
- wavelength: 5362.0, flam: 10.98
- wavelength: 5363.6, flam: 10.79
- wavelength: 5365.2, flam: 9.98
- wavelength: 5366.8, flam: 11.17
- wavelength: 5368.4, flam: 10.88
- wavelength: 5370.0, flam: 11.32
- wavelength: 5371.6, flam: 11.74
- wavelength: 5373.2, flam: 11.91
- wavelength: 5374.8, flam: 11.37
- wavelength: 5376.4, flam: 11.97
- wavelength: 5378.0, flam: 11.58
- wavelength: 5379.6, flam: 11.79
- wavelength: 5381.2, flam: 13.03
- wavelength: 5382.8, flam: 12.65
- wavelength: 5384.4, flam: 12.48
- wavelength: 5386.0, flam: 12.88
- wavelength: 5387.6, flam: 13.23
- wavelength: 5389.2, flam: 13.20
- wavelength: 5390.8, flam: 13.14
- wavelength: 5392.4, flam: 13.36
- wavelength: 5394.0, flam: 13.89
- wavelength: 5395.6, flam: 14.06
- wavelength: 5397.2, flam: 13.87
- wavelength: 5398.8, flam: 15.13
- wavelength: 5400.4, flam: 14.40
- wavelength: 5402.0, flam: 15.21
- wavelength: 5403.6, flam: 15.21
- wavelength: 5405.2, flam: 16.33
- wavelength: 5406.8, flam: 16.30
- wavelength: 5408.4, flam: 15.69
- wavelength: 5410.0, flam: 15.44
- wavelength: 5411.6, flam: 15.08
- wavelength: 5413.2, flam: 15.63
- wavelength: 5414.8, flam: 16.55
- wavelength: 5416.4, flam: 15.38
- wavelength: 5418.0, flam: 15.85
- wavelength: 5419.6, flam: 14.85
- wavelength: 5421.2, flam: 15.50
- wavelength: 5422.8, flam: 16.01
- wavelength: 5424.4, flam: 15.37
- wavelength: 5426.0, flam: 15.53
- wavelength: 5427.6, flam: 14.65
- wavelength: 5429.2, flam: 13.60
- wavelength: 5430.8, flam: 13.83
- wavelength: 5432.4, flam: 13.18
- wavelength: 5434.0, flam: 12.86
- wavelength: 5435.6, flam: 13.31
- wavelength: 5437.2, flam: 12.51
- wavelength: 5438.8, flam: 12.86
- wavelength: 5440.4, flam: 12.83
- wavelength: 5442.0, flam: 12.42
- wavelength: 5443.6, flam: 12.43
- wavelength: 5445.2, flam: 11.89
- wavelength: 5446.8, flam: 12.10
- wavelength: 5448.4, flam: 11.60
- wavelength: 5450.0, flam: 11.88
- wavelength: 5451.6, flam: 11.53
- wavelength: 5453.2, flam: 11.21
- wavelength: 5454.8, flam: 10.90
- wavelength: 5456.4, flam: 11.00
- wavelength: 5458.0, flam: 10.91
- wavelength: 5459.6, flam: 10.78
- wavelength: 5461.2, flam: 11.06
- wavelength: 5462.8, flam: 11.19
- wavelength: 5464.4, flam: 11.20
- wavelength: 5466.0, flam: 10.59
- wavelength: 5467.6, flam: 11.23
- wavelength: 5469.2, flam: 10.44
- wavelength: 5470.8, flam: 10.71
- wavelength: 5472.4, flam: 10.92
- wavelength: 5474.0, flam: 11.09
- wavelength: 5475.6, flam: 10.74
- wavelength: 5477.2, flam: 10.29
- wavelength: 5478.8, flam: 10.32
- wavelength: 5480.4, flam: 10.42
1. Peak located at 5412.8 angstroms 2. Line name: Mg II 2798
